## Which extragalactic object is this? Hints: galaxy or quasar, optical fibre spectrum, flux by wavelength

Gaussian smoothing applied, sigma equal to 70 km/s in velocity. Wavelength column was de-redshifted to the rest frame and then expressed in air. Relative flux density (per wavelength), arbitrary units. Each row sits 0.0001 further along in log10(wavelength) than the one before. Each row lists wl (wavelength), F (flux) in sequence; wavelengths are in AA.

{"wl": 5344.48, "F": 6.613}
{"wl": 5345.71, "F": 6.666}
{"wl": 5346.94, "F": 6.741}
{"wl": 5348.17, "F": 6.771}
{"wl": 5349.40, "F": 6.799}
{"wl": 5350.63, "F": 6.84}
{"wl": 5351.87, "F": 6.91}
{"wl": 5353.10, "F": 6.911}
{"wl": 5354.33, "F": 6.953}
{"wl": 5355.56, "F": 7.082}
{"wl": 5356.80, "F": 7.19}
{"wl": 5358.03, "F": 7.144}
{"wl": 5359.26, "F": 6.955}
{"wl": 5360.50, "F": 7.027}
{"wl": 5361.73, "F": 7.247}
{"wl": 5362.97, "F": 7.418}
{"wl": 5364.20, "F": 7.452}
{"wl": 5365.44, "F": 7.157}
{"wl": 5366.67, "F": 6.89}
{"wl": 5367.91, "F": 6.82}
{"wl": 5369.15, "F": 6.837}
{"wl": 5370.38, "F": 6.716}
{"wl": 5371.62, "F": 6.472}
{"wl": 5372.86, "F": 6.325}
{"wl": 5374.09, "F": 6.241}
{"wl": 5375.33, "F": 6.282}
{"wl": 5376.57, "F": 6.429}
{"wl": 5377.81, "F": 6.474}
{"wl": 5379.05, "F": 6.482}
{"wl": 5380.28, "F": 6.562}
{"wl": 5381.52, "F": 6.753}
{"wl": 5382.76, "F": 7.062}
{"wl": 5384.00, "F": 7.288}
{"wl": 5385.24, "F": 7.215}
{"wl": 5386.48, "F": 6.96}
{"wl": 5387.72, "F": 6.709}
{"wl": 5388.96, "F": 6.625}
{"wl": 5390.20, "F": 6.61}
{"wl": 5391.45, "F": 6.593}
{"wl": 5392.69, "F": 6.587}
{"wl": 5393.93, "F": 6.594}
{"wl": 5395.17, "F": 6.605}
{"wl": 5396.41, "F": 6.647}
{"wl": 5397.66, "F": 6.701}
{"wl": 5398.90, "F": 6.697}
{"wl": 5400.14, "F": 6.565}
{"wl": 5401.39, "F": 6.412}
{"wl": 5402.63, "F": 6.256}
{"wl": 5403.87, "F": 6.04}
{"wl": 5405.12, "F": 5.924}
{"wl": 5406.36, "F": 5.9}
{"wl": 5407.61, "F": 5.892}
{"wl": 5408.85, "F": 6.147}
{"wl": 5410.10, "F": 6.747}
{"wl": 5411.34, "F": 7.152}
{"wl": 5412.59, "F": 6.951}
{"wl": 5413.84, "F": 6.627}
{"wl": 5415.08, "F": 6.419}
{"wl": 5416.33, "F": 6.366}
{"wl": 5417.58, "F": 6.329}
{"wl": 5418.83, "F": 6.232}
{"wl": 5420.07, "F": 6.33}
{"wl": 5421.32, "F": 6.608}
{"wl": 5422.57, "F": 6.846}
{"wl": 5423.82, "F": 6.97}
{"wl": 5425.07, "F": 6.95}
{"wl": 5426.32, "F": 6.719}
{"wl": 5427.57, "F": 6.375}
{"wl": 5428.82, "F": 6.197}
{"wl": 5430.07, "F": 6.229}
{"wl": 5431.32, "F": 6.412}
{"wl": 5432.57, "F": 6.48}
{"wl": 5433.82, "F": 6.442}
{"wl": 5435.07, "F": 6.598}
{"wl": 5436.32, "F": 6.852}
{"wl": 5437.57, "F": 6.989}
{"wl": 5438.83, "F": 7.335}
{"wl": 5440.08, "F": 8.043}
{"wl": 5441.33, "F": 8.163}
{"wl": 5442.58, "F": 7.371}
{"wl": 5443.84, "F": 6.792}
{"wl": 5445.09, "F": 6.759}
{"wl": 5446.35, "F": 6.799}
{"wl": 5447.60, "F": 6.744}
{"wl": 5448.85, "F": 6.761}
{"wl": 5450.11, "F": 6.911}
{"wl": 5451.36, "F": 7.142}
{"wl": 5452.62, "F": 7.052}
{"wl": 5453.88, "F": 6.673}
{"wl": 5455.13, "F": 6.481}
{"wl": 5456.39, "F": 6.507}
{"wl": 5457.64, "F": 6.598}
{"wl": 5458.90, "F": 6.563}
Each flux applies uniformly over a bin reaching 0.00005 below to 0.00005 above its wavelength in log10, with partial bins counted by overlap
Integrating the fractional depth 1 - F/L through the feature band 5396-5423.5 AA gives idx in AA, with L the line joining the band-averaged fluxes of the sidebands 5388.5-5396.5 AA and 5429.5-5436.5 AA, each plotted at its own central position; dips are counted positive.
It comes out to 0.44 AA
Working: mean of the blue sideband 6.61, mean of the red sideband 6.49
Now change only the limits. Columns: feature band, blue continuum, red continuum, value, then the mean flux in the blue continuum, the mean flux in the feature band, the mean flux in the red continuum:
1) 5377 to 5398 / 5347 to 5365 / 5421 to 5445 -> 0.7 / 7.04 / 6.73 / 6.86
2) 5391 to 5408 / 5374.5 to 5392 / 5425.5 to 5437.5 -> 0.6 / 6.71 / 6.39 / 6.51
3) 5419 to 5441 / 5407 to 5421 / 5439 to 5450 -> 0.3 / 6.48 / 6.74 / 7.17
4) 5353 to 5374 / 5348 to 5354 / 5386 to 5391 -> -0.5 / 6.86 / 6.96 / 6.71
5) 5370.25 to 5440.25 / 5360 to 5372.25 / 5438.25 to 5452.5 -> 4.9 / 7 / 6.59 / 7.16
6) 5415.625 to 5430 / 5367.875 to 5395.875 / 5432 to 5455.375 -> 0.7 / 6.66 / 6.52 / 6.98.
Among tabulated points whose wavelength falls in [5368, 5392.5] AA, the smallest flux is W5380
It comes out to 6.241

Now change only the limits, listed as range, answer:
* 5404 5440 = 5.892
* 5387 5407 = 5.9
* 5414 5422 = 6.232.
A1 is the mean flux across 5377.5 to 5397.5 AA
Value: 6.74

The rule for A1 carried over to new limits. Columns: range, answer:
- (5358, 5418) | 6.65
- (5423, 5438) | 6.6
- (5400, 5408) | 6.12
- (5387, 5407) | 6.47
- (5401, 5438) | 6.48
